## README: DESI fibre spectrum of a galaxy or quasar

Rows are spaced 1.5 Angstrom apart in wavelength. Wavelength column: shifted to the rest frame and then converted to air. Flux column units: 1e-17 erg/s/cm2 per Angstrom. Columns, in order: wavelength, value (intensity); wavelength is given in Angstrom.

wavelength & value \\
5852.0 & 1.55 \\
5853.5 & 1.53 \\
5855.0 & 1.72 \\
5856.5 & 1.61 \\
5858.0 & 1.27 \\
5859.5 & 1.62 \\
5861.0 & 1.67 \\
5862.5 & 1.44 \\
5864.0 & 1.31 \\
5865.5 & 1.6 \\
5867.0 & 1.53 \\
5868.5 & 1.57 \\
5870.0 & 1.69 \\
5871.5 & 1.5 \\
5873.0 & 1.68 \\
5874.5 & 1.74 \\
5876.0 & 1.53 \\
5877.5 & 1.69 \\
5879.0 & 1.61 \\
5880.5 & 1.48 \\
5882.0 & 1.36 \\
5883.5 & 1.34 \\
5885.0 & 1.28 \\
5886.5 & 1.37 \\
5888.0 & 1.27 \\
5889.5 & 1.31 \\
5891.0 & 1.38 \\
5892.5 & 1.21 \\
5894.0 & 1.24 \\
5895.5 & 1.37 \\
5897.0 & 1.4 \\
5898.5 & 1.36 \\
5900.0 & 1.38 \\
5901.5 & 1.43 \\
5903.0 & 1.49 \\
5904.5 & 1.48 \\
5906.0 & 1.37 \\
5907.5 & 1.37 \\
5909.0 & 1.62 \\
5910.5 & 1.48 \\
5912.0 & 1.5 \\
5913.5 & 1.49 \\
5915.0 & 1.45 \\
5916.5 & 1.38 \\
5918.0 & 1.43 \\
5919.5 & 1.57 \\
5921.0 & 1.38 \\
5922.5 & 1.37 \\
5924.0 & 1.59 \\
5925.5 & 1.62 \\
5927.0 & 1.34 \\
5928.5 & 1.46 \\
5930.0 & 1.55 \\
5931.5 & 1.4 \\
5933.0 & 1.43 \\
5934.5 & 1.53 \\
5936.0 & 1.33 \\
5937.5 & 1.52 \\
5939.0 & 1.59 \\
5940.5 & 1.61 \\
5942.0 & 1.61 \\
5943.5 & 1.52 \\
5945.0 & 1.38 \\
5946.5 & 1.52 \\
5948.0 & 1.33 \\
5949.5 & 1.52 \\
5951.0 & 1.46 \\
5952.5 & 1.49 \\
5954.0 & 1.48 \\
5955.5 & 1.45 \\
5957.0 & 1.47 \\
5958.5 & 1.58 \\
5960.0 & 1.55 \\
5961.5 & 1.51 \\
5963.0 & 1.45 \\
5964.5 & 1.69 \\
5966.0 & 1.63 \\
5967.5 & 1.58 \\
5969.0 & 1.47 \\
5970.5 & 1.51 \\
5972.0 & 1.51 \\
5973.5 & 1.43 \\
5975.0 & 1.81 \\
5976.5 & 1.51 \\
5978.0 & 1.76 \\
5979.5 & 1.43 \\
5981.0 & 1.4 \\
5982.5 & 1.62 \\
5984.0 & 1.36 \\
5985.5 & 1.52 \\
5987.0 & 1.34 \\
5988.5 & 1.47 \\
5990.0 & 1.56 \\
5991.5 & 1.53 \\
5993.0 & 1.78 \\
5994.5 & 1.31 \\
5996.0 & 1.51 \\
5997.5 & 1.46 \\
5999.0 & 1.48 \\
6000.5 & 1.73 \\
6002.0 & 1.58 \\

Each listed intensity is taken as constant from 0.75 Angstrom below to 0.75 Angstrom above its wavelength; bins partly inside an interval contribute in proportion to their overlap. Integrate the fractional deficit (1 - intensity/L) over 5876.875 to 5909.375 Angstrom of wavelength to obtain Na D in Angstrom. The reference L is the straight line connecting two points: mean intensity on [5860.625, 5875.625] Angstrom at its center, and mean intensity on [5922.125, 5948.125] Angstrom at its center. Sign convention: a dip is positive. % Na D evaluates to 3.0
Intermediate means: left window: 1.57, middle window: 1.4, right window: 1.49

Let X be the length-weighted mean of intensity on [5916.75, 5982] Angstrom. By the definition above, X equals 1.51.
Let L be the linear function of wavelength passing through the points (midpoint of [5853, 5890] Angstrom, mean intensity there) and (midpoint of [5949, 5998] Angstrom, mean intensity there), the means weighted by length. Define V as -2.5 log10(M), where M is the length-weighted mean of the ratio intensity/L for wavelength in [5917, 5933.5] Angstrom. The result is 0.04 mag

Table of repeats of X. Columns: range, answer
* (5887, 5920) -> 1.41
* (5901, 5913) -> 1.47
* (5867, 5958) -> 1.46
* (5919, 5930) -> 1.48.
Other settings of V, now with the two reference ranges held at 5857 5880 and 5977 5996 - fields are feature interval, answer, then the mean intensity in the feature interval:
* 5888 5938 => 0.083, 1.43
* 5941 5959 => 0.029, 1.48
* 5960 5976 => -0.030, 1.56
